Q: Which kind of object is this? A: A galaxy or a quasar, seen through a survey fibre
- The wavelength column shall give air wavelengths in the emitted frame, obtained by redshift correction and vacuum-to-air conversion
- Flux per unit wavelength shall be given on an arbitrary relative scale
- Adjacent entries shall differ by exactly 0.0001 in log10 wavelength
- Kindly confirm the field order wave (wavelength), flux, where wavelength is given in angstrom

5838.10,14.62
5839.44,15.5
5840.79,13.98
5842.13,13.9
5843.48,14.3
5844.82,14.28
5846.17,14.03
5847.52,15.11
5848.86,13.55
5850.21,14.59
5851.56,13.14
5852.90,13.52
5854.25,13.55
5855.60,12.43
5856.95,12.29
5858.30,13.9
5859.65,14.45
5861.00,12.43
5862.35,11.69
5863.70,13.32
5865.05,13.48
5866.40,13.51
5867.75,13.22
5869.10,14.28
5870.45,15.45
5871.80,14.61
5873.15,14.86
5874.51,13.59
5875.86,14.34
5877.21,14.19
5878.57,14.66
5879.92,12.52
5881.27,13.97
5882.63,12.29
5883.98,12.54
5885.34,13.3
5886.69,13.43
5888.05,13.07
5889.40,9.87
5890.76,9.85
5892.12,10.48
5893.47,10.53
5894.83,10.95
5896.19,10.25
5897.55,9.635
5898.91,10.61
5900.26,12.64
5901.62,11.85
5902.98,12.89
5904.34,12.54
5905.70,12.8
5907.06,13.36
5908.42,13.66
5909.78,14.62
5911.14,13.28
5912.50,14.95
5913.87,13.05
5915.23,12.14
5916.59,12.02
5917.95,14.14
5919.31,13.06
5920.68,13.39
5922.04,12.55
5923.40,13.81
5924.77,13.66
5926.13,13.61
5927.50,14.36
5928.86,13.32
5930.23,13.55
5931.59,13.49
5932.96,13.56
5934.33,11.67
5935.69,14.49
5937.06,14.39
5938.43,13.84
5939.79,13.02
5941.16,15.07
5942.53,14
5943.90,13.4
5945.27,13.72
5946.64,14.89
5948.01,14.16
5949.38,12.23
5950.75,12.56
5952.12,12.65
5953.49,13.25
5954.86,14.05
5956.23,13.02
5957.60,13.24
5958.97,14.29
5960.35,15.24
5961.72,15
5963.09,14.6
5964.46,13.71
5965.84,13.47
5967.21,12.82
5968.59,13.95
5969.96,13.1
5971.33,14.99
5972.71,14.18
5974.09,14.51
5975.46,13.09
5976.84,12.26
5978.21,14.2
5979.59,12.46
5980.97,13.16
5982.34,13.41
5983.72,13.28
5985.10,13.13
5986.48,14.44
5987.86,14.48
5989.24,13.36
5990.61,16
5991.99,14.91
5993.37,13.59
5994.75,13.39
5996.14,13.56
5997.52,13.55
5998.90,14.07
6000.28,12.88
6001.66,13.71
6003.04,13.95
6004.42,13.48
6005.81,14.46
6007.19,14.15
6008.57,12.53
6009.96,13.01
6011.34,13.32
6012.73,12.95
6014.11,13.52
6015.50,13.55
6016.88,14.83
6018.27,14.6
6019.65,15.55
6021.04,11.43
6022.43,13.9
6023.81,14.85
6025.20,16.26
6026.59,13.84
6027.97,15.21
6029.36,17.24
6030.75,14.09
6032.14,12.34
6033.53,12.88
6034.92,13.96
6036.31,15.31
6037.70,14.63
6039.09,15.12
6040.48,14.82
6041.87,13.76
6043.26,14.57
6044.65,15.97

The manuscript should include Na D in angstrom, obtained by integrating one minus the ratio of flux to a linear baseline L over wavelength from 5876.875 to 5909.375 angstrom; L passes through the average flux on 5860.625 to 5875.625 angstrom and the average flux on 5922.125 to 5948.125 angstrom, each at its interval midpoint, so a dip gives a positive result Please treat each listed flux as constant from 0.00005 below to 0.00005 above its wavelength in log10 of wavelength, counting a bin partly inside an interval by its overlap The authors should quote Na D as 3.7 angstrom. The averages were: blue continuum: 13.7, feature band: 12.2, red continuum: 13.8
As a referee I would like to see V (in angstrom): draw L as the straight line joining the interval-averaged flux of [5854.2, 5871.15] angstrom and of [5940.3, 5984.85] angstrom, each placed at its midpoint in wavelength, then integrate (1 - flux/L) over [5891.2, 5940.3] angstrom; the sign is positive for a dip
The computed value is 2.60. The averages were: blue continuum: 13.4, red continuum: 13.7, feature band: 12.8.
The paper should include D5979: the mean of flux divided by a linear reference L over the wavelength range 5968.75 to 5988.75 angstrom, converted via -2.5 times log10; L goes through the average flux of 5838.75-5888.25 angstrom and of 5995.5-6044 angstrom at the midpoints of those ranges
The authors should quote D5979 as 0.03 mag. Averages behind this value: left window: 13.7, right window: 14.1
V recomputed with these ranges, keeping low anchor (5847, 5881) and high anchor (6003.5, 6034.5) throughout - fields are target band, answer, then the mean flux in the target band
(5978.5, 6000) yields 0.3 angstrom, 13.8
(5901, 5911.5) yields 0.5 angstrom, 13.1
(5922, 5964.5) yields 0.4 angstrom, 13.7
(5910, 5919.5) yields 0.3 angstrom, 13.3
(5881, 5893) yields 1.5 angstrom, 12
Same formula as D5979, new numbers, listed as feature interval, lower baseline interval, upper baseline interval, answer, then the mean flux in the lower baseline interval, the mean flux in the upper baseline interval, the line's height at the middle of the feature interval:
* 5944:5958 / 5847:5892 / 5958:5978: 0.04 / 13.3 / 13.9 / 13.8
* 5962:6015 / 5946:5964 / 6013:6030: 0.04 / 13.8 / 14.5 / 14.2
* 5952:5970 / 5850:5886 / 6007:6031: 0.01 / 13.5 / 14.2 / 13.9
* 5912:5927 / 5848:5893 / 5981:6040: 0.02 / 13.2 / 14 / 13.5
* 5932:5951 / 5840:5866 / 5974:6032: 0.01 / 13.6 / 13.9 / 13.8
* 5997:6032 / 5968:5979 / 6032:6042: 0.00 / 13.8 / 14.2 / 14.1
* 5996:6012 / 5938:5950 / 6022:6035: 0.06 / 13.8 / 14.5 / 14.3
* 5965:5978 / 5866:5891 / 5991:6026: 0.01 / 13.4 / 13.9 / 13.7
